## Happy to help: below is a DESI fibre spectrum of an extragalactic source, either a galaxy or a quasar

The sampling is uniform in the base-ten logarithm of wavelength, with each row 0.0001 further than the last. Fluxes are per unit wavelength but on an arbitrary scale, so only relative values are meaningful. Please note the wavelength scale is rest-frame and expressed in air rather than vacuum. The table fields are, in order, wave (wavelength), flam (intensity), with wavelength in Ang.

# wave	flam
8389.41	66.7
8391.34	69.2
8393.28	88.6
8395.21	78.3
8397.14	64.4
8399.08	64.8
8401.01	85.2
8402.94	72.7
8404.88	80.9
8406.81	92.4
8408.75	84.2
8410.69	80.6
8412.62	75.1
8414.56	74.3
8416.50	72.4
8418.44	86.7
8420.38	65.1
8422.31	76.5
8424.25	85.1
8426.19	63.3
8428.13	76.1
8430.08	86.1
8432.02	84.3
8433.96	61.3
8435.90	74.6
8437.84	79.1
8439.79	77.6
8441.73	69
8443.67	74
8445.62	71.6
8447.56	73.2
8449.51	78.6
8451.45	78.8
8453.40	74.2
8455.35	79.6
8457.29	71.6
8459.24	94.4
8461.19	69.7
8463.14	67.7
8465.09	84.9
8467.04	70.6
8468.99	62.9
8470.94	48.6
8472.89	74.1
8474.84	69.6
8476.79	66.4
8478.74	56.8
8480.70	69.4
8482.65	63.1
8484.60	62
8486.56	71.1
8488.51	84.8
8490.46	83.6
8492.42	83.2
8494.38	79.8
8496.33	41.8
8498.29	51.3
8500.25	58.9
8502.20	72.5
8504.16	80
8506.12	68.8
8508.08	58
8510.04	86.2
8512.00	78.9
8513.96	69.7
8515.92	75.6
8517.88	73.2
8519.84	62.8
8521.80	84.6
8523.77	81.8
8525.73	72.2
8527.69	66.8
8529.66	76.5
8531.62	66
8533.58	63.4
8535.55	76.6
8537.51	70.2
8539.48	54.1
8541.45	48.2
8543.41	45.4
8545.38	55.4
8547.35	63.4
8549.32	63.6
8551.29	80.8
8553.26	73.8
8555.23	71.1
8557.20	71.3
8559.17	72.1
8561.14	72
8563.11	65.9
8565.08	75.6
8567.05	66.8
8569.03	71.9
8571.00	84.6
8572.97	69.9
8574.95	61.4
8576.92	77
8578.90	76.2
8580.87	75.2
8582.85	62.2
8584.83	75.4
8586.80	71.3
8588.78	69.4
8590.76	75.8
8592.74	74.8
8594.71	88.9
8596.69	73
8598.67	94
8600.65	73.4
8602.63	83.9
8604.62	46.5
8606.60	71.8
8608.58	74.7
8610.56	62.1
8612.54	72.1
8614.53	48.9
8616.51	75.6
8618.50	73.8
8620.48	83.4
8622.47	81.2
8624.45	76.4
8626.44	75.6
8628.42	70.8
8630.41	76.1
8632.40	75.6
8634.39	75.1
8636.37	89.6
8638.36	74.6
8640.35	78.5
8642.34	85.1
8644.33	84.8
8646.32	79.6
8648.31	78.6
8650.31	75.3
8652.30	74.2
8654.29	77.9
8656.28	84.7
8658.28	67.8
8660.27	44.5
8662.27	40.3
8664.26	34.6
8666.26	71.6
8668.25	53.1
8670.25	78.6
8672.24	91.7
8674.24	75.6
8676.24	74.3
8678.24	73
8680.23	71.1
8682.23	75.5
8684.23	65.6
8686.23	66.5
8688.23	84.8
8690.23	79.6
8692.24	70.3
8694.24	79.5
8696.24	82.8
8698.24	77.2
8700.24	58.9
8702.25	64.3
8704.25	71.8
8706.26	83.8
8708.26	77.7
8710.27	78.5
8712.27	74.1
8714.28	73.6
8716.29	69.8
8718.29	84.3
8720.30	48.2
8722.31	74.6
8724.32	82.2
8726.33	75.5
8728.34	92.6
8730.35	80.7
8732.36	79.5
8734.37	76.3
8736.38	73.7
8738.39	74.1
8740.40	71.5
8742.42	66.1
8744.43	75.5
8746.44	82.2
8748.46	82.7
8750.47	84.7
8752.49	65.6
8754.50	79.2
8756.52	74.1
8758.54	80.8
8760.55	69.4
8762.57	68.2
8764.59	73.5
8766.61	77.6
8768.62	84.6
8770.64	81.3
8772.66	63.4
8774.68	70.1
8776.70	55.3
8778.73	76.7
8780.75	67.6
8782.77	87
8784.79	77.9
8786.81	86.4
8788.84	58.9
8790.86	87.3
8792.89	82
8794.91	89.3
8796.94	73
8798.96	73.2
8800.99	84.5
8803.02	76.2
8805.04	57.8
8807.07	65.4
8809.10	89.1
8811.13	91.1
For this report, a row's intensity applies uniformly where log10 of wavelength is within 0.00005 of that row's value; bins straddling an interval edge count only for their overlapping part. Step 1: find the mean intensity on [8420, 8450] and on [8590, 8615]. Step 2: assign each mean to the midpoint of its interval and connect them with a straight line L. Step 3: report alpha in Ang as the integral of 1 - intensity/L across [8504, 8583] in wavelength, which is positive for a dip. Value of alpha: 3.8 Ang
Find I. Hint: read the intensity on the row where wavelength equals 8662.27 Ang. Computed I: 40.3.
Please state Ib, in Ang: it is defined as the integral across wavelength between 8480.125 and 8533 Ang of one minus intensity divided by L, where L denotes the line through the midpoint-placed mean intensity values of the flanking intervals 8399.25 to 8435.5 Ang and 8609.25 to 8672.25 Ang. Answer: 2.9 Ang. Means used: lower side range 77.6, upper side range 72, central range 71.2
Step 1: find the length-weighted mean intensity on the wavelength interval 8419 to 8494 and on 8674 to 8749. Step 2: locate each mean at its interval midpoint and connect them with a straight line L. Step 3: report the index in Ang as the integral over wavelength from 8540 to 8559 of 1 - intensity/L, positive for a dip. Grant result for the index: 2.6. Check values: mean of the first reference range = 73.3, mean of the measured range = 63.8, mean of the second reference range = 74.9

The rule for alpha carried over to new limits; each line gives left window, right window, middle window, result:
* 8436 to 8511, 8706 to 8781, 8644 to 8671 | 2.48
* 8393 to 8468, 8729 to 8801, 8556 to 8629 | 3.23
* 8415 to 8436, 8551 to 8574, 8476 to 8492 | 0.90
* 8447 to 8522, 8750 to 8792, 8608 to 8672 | 0.97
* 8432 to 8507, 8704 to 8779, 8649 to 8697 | 2.33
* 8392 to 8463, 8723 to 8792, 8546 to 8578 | 2.18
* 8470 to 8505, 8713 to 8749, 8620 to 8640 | -1.50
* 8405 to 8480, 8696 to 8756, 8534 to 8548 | 2.94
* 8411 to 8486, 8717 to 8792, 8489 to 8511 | 1.06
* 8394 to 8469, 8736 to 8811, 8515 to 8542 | 2.21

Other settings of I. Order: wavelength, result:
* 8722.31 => 74.6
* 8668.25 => 53.1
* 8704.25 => 71.8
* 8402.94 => 72.7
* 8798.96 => 73.2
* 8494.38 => 79.8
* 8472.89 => 74.1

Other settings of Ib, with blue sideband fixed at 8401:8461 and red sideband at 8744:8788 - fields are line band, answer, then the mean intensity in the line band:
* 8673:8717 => 1.0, 74.1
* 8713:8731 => 0.0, 75.6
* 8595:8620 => 1.6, 71.6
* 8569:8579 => 0.4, 73.4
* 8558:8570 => 0.9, 70.7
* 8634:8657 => -1.1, 79.9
